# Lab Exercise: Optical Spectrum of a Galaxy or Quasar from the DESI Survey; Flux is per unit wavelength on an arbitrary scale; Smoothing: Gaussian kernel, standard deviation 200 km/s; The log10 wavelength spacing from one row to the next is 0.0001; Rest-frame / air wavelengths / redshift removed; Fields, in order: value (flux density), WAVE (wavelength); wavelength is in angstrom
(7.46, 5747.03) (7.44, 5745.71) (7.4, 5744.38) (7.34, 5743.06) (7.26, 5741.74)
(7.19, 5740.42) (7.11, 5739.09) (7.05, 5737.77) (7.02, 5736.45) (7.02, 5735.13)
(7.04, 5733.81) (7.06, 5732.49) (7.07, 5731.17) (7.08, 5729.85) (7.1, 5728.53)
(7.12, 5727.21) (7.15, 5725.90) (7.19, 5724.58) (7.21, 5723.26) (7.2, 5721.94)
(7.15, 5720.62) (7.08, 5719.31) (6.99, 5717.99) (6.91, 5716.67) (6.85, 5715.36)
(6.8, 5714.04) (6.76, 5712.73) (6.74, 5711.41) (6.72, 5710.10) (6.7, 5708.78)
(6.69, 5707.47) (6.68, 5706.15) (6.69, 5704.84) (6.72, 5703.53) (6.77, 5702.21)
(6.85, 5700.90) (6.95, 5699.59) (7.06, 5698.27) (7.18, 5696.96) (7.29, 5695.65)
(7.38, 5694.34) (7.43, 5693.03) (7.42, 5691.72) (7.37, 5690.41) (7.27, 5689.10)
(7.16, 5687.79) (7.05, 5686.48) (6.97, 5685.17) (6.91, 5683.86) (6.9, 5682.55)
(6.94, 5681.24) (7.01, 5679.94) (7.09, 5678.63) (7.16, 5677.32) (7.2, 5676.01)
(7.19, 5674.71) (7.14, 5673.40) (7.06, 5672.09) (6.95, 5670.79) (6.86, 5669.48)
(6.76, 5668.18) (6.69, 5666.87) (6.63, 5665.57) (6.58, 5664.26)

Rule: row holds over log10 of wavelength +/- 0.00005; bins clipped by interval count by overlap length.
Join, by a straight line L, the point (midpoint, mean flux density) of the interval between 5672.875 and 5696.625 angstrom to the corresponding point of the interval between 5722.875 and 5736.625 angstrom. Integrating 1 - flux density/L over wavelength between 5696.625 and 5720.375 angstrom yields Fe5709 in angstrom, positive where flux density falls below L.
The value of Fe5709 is 0.95 angstrom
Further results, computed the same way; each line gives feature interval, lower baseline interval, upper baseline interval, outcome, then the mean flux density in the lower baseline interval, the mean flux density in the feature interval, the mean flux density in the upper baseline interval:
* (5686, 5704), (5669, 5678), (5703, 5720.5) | -0.55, 7.08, 7.14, 6.81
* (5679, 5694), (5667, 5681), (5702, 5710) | -0.52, 7.03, 7.14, 6.7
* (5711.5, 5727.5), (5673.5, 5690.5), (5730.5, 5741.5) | 0.13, 7.09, 7.02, 7.08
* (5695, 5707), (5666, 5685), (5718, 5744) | 0.25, 6.99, 6.9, 7.13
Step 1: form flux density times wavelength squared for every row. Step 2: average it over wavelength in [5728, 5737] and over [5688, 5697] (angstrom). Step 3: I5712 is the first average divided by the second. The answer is 1.0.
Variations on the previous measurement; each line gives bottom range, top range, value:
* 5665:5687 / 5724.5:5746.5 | 1.05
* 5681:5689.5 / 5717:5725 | 1.03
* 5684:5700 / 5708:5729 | 0.98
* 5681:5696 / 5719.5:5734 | 1.01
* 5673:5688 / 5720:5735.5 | 1.03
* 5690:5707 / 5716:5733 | 1.02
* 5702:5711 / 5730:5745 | 1.08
